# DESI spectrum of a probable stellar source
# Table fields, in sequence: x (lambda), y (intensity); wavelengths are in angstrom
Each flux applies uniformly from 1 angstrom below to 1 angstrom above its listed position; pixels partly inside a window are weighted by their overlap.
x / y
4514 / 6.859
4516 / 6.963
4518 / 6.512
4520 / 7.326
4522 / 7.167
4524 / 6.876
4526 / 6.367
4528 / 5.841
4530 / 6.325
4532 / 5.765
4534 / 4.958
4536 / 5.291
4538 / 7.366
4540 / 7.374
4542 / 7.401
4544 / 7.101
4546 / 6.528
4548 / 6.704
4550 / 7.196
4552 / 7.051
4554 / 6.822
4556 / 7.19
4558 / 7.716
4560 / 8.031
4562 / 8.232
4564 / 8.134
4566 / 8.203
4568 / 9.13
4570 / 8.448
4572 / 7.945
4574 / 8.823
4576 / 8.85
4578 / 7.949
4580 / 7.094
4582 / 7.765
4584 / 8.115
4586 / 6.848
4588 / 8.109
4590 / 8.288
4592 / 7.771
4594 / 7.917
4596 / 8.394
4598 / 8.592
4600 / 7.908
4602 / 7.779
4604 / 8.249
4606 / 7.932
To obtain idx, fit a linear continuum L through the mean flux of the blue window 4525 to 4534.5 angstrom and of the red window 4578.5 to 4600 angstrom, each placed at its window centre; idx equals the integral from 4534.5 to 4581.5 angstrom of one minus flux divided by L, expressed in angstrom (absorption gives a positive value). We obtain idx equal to -4.88 angstrom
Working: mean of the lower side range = 5.9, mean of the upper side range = 7.89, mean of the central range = 7.56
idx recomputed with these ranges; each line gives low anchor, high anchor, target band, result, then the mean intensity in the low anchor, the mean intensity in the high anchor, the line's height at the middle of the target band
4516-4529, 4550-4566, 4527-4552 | 2.23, 6.7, 7.61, 7.14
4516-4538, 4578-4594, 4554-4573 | -2.22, 6.33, 7.74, 7.2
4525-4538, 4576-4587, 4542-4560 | -1.46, 5.88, 7.67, 6.58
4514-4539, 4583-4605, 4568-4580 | -1.32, 6.41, 8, 7.53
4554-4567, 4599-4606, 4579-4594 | 0.37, 7.83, 7.97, 7.92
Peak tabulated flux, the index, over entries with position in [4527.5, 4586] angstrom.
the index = 9.13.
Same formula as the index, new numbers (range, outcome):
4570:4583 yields 8.85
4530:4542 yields 7.401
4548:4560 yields 8.031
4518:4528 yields 7.326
